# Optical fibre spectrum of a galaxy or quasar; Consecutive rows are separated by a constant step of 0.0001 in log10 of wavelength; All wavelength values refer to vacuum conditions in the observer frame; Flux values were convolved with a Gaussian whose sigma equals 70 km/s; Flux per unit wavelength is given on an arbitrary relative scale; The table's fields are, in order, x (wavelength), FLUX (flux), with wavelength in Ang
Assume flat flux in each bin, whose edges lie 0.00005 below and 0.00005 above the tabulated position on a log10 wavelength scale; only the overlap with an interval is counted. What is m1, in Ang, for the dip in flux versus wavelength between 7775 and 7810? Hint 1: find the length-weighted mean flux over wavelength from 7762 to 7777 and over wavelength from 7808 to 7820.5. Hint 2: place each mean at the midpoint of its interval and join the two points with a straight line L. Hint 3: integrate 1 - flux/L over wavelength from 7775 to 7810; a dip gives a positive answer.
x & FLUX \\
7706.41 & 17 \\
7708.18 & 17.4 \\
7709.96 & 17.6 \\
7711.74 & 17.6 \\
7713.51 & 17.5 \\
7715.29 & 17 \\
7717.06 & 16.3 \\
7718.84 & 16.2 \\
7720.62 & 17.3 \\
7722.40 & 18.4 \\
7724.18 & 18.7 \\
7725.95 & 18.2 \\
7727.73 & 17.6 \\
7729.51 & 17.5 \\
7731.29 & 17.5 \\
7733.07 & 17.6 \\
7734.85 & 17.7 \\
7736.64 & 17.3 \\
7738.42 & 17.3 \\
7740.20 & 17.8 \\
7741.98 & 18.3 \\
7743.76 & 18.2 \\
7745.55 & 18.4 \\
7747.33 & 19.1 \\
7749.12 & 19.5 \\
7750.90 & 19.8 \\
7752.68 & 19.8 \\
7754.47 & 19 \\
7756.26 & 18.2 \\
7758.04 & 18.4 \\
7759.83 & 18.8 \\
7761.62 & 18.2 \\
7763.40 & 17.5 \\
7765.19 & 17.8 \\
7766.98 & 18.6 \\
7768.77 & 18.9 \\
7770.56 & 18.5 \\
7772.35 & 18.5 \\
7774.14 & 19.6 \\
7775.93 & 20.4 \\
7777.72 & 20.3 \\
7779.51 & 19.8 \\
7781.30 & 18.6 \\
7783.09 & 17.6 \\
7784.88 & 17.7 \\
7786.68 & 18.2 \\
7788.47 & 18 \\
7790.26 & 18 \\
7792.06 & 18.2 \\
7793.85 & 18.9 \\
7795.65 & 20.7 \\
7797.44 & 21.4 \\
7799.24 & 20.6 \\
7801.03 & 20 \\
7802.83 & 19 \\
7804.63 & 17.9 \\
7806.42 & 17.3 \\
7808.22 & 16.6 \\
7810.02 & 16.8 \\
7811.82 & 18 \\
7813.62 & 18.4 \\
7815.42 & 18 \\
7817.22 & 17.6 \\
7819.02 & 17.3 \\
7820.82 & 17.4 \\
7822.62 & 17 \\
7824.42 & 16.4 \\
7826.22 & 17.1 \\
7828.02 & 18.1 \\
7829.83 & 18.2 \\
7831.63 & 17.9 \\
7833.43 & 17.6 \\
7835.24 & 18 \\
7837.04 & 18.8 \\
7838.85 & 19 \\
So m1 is -1.4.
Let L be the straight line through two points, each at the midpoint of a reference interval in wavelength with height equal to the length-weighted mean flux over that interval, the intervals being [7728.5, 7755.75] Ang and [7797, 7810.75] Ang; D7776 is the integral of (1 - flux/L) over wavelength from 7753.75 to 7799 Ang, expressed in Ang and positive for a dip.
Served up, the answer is -0.8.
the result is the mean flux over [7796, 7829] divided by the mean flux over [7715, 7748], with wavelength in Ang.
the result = 1.0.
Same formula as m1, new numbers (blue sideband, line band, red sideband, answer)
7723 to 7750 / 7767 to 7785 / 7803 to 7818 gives -1.21 Ang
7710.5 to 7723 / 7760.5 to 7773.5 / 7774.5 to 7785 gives 0.33 Ang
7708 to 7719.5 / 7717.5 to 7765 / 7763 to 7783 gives -0.54 Ang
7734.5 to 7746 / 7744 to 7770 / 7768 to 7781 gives -0.16 Ang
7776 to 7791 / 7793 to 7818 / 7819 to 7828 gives -1.18 Ang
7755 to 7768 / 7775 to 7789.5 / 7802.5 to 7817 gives -0.66 Ang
